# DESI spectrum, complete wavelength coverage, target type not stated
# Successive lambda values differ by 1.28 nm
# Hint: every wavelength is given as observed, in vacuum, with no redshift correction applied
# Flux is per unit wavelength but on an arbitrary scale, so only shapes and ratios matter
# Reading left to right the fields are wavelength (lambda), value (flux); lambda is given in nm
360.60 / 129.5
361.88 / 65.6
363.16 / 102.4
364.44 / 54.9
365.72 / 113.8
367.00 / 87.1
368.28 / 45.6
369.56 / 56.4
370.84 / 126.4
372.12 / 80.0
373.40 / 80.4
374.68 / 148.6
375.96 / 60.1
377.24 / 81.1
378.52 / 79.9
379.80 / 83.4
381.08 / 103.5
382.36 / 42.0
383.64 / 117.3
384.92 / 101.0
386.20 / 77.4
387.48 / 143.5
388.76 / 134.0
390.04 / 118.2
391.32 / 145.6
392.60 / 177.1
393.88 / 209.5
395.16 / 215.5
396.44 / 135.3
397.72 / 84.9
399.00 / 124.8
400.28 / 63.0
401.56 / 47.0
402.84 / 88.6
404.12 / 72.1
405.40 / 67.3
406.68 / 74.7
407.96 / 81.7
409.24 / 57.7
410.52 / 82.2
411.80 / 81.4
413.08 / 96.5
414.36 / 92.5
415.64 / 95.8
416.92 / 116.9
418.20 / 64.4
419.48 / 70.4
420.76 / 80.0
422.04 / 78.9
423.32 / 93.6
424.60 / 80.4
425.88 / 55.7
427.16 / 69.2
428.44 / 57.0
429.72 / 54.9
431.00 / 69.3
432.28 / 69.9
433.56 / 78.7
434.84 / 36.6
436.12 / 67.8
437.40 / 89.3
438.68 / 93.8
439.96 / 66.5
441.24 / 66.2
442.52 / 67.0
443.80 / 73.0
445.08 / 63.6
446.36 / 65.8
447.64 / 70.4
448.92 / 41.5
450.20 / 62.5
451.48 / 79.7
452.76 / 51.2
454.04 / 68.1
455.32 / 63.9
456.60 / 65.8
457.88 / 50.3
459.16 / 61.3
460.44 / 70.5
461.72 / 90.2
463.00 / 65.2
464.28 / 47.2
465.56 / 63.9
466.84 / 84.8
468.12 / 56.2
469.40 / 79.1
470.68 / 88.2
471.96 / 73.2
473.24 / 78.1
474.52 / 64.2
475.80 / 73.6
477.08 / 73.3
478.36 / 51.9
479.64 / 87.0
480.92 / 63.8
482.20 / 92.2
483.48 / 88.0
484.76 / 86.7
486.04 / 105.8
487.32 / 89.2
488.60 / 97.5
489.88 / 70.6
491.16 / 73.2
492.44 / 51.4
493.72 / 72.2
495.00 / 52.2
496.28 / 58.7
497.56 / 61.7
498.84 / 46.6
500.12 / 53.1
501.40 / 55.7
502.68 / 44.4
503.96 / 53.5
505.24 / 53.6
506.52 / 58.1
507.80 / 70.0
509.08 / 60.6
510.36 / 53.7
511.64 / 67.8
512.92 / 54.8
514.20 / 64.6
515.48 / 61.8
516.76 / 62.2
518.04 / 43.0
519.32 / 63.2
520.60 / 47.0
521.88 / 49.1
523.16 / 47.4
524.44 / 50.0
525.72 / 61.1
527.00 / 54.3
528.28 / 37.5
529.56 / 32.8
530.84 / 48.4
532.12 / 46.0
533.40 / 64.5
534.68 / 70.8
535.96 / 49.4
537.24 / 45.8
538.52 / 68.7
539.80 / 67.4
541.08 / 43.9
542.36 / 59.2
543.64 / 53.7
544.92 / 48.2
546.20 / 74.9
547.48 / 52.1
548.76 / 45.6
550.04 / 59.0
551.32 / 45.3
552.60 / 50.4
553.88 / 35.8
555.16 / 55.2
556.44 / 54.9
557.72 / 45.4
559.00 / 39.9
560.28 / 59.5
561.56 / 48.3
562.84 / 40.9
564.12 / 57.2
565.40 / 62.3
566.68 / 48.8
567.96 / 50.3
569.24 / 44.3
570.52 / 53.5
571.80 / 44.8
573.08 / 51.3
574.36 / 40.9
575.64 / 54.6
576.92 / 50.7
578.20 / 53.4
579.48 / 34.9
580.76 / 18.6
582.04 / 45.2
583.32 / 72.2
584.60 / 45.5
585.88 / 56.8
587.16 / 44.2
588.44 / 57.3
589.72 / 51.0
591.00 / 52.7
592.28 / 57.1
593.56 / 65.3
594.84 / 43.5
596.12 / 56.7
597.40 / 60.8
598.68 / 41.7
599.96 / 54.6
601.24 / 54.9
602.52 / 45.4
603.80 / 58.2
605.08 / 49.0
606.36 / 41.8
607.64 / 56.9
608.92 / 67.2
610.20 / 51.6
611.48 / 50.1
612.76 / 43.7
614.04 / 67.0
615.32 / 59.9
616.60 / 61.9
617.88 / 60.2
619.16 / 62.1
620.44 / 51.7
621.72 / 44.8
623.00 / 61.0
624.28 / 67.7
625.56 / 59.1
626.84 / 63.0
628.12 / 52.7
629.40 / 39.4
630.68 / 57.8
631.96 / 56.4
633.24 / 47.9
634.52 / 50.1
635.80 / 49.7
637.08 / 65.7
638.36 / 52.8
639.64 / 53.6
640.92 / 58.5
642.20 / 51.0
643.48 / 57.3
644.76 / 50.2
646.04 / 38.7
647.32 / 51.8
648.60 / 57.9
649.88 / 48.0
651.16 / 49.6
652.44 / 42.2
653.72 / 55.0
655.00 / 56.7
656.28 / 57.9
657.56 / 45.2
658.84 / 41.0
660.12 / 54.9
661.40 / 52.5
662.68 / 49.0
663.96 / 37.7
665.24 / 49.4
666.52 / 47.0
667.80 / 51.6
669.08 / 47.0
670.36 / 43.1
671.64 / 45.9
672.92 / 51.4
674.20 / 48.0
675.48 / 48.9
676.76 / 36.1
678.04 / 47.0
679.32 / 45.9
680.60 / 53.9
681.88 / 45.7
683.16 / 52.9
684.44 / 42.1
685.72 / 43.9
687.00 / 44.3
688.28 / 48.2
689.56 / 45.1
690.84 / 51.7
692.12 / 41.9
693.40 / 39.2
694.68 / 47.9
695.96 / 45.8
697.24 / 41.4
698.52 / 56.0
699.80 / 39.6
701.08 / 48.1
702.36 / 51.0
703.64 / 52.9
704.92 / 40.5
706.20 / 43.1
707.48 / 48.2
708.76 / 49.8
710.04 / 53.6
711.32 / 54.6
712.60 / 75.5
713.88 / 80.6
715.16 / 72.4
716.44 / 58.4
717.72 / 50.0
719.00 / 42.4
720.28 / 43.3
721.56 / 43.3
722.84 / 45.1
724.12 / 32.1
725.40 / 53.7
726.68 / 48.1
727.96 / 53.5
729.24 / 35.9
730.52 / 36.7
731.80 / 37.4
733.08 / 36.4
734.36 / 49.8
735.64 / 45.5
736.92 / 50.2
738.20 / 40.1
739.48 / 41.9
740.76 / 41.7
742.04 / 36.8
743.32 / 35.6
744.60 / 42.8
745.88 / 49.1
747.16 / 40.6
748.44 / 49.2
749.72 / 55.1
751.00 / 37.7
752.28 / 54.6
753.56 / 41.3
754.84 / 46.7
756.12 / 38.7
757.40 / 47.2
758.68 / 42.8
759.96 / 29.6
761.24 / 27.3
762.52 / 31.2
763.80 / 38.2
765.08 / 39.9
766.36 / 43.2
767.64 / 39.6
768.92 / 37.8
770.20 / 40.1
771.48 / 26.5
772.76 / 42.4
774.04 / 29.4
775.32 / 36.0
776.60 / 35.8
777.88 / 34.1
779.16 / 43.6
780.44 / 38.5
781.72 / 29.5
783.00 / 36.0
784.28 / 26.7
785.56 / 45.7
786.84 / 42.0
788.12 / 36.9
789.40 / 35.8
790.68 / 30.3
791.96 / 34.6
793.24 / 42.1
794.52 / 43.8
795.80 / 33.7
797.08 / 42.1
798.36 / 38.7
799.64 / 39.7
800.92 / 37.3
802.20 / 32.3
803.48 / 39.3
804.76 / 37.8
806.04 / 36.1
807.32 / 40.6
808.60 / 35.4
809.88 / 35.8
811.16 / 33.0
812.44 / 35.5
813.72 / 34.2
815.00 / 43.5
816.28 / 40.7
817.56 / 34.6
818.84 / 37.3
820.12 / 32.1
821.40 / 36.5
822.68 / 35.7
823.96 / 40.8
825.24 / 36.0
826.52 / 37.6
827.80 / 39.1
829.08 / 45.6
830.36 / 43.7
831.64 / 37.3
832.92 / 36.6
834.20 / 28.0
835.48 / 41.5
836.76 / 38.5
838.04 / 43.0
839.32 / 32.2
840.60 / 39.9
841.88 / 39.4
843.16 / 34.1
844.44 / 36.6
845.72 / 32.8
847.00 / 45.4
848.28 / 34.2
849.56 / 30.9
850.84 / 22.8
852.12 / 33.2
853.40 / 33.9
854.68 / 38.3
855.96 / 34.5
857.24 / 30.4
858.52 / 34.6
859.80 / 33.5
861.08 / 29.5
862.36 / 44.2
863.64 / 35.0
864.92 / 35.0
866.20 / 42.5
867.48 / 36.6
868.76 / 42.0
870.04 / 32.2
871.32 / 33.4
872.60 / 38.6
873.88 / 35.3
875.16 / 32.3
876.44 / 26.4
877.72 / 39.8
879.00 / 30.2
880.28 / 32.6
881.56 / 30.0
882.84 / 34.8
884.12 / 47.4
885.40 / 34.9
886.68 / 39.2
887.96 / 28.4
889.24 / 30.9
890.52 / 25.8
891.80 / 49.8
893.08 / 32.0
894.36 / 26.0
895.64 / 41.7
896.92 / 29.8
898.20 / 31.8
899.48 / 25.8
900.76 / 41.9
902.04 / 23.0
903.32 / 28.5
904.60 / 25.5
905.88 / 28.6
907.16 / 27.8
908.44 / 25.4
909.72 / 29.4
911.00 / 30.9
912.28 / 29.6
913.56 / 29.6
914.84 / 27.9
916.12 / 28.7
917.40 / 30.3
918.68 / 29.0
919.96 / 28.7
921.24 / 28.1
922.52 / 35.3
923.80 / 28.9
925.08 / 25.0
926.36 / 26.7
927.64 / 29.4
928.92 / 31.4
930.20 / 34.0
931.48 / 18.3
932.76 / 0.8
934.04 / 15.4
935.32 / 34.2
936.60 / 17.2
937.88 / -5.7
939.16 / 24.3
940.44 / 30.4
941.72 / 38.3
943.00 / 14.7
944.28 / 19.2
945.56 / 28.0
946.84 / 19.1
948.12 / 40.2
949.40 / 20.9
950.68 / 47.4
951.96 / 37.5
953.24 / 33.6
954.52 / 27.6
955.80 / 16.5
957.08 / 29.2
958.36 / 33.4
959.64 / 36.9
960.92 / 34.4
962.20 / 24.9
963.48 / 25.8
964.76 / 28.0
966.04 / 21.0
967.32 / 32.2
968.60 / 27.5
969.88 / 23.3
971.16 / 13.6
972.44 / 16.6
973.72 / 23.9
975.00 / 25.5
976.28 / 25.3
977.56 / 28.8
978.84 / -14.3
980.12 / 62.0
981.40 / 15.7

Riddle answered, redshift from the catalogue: 1.550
